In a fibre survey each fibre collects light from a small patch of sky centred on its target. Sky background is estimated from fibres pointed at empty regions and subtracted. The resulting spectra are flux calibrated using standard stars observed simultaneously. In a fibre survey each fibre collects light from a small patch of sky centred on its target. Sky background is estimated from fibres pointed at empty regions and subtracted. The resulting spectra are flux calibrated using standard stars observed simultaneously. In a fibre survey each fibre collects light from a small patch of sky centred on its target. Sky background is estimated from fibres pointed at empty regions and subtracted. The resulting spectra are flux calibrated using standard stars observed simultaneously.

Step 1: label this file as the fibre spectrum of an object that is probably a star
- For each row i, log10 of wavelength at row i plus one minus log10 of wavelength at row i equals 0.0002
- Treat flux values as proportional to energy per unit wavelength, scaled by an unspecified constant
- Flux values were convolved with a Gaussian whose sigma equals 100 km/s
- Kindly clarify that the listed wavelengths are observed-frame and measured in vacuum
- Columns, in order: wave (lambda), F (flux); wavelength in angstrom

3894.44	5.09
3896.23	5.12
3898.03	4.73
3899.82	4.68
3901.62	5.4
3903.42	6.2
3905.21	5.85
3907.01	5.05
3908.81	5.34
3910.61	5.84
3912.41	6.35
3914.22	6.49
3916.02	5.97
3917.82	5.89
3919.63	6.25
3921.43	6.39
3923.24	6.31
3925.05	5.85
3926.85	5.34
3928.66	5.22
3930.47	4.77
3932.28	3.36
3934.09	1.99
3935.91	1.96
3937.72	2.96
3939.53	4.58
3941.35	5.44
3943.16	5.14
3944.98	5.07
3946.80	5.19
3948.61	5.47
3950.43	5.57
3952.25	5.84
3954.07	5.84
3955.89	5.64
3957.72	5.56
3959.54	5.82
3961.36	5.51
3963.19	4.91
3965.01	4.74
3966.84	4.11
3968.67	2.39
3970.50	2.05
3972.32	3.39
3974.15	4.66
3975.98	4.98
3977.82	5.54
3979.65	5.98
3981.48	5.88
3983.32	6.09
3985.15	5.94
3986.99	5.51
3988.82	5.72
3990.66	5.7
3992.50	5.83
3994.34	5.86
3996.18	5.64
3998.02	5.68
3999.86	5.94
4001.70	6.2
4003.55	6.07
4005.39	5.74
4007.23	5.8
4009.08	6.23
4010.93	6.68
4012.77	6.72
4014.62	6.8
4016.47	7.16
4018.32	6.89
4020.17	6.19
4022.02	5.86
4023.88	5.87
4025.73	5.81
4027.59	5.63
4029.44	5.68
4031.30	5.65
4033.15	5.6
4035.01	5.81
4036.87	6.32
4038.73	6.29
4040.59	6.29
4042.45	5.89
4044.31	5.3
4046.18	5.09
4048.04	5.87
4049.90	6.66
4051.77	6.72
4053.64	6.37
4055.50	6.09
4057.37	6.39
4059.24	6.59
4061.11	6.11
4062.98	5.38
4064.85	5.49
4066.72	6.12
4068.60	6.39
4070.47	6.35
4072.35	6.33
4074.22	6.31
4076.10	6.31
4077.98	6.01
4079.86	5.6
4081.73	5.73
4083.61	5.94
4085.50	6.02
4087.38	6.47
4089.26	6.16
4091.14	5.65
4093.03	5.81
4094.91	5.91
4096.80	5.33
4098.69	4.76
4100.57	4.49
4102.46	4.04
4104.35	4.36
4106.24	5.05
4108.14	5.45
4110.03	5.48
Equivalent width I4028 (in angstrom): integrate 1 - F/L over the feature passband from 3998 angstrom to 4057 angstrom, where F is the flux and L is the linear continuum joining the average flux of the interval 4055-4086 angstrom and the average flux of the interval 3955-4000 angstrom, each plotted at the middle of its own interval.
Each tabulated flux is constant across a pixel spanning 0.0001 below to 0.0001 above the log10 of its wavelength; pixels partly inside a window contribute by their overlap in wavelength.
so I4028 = -4.85 angstrom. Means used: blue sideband 5.15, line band 6.1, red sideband 6.07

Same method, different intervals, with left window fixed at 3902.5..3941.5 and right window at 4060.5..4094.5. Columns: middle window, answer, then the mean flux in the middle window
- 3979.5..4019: -3.64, 6.09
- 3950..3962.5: -0.79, 5.67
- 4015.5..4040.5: -1.46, 6.07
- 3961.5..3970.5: 2.38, 3.96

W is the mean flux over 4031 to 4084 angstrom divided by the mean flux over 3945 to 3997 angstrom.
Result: 1.16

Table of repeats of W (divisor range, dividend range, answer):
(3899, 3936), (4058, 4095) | 1.13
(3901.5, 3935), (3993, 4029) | 1.12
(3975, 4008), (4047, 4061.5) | 1.10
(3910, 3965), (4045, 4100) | 1.15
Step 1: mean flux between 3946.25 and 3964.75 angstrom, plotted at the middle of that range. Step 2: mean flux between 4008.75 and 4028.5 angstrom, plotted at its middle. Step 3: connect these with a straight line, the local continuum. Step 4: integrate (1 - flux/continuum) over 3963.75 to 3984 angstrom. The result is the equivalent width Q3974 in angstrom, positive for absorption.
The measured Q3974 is 4.40 angstrom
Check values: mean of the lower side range 5.52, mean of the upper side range 6.35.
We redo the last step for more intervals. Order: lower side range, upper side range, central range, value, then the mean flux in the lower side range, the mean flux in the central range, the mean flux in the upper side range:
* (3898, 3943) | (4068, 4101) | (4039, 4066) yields -1.4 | 5.14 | 6.03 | 5.88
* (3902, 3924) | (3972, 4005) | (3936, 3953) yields 2.8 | 5.98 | 4.88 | 5.63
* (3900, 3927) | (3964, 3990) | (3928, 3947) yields 4.7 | 5.89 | 4.1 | 4.8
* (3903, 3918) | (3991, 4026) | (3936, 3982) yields 9.1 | 5.88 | 4.83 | 6.16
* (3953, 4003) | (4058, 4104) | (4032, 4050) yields -1.0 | 5.24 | 5.88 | 5.79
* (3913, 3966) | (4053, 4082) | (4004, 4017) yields -1.7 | 5.15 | 6.42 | 6.11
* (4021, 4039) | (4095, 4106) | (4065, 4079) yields -2.8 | 5.84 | 6.21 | 4.73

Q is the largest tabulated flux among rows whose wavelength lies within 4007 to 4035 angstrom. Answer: 7.16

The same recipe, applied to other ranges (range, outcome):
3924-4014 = 6.72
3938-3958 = 5.84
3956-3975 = 5.82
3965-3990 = 6.09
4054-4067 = 6.59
